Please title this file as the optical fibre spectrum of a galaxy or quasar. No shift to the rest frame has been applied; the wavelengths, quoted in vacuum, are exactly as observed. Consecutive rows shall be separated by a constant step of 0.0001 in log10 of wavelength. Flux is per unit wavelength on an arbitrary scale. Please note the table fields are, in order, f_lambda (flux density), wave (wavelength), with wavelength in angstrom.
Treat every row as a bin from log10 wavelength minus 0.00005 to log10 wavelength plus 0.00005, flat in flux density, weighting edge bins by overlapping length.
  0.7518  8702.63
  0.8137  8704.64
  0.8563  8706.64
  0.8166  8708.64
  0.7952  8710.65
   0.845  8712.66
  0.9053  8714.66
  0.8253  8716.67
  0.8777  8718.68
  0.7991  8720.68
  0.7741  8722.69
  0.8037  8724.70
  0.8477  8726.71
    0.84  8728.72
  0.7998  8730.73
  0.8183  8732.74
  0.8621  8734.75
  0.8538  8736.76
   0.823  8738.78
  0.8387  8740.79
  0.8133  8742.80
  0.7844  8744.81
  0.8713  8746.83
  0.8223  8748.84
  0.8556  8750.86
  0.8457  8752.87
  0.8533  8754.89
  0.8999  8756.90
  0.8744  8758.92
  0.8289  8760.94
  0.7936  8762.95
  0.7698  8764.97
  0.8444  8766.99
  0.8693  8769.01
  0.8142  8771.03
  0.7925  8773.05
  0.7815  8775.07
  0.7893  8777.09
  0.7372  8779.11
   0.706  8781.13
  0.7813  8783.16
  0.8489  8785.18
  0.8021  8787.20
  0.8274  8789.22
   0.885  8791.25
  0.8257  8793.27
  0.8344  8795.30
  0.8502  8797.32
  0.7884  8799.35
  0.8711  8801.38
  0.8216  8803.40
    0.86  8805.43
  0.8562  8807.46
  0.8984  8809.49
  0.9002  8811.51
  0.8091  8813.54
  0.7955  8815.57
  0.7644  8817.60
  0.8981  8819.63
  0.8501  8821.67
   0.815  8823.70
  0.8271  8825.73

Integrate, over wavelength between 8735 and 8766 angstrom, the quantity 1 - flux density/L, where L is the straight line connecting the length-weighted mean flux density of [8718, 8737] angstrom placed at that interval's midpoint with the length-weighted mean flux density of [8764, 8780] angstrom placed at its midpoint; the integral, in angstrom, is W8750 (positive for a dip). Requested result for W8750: -0.9 angstrom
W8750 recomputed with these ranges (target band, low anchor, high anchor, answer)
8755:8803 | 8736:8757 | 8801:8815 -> 1.7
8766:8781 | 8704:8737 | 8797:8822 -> 0.7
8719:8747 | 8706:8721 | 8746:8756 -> 0.8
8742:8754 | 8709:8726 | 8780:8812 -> 0.0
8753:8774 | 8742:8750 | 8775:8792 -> -0.6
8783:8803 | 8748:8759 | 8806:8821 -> 0.4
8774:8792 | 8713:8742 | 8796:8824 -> 1.0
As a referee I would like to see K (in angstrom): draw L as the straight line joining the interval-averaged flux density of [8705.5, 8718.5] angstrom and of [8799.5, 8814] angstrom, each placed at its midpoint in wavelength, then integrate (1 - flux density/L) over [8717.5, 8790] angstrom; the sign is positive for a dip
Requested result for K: 2.4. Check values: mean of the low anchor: 0.843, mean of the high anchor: 0.857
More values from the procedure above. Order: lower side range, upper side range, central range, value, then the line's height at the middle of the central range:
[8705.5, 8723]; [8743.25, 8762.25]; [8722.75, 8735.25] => 0.2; 0.84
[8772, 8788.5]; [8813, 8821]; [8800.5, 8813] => -0.9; 0.808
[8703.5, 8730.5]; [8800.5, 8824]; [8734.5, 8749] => 0.0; 0.834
